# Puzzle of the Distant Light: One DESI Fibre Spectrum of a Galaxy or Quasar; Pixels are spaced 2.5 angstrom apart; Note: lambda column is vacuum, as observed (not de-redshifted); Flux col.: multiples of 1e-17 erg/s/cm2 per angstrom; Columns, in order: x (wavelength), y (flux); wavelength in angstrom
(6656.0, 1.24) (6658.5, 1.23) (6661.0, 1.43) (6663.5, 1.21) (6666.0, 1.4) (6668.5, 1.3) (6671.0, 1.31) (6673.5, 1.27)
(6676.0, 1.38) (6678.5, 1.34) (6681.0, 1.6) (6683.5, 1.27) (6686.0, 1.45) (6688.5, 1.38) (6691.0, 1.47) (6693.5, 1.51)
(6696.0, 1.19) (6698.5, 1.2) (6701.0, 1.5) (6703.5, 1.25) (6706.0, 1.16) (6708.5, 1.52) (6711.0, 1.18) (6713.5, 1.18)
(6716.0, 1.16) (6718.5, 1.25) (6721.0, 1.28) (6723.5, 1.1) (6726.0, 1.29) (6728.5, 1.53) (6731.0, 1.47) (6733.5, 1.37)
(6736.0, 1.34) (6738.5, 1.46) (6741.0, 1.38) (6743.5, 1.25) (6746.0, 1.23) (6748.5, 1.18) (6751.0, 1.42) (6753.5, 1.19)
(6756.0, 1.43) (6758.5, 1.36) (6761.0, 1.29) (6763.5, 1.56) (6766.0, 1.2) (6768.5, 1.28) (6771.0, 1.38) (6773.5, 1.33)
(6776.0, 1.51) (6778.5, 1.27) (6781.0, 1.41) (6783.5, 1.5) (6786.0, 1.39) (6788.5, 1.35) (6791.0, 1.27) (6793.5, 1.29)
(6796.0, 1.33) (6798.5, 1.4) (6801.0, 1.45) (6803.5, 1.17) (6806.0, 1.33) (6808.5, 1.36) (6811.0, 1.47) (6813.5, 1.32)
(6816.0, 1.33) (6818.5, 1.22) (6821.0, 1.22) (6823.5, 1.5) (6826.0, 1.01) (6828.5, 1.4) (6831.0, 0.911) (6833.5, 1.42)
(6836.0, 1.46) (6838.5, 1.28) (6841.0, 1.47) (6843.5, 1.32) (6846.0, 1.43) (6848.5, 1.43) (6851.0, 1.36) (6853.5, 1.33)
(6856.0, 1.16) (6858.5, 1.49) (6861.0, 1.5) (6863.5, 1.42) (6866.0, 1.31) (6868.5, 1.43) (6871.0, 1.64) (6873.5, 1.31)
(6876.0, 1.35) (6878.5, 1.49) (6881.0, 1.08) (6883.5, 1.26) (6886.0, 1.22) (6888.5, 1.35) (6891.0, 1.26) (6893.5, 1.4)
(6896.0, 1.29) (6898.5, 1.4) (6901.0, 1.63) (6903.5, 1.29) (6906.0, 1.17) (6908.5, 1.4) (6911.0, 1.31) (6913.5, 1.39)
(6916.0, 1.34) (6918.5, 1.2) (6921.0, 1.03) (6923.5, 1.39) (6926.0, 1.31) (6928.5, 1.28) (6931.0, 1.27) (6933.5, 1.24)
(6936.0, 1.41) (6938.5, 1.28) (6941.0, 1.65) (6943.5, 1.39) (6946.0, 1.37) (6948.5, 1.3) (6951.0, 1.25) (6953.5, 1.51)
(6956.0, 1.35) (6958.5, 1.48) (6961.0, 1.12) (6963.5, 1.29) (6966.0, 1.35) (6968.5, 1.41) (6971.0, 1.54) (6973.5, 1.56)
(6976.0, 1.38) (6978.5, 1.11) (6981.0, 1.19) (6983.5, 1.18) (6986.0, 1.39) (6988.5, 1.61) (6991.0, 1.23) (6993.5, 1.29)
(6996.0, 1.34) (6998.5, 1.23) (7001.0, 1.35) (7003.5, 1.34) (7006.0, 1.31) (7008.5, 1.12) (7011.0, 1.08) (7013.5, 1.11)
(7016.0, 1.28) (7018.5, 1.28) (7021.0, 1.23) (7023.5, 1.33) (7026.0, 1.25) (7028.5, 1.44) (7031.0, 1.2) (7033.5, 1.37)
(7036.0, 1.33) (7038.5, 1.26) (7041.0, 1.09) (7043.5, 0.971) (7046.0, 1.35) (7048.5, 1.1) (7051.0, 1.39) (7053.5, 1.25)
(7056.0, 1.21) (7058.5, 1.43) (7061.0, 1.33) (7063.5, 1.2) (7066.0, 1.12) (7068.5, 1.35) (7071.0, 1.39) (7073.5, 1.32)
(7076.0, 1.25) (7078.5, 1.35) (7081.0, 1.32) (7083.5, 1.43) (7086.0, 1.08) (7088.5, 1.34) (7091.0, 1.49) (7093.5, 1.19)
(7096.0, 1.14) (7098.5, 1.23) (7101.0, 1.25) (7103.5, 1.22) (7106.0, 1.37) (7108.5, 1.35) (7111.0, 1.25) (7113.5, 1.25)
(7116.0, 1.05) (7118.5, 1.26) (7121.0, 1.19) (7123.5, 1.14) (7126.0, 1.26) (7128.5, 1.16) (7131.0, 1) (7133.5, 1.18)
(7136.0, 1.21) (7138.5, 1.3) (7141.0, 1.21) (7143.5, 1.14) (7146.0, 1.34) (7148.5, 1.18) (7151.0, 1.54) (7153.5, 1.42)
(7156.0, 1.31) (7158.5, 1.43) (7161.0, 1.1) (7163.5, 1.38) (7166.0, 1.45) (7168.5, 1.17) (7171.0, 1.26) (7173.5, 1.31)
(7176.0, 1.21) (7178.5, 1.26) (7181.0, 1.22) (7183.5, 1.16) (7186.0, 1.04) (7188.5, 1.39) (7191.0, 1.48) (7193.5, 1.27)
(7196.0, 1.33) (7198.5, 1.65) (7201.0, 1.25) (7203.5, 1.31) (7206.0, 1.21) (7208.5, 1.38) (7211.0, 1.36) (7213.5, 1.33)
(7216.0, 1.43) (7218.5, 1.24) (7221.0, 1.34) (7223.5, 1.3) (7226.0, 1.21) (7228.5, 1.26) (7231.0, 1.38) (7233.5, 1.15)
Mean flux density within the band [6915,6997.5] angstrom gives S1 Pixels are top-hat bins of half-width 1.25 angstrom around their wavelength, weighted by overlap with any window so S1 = 1.33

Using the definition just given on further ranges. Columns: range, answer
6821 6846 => 1.31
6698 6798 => 1.33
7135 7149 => 1.23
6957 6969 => 1.33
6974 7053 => 1.27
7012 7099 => 1.27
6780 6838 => 1.33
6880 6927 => 1.3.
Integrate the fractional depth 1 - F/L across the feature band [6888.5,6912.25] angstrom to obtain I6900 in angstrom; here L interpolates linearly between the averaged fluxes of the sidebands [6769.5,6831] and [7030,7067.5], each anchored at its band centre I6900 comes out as -0.99 angstrom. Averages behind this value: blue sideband 1.33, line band 1.35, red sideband 1.24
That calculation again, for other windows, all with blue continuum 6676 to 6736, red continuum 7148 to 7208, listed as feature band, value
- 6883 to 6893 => 0.31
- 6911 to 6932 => 0.69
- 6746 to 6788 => -0.69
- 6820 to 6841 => 0.63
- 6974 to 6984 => 0.57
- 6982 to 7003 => -0.13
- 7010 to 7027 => 1.19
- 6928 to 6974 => -1.71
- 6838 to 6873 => -1.93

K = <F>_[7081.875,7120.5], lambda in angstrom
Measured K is 1.26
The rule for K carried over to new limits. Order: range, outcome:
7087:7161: 1.25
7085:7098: 1.25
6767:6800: 1.36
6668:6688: 1.37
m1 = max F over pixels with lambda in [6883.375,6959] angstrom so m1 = 1.65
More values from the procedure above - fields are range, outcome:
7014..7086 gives 1.44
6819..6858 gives 1.5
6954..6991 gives 1.61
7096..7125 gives 1.37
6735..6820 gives 1.56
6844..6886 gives 1.64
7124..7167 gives 1.54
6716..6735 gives 1.53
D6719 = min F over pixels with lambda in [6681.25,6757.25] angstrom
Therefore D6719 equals 1.1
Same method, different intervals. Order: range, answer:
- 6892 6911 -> 1.17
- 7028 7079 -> 0.971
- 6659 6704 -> 1.19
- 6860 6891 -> 1.08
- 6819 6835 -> 0.911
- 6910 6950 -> 1.03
